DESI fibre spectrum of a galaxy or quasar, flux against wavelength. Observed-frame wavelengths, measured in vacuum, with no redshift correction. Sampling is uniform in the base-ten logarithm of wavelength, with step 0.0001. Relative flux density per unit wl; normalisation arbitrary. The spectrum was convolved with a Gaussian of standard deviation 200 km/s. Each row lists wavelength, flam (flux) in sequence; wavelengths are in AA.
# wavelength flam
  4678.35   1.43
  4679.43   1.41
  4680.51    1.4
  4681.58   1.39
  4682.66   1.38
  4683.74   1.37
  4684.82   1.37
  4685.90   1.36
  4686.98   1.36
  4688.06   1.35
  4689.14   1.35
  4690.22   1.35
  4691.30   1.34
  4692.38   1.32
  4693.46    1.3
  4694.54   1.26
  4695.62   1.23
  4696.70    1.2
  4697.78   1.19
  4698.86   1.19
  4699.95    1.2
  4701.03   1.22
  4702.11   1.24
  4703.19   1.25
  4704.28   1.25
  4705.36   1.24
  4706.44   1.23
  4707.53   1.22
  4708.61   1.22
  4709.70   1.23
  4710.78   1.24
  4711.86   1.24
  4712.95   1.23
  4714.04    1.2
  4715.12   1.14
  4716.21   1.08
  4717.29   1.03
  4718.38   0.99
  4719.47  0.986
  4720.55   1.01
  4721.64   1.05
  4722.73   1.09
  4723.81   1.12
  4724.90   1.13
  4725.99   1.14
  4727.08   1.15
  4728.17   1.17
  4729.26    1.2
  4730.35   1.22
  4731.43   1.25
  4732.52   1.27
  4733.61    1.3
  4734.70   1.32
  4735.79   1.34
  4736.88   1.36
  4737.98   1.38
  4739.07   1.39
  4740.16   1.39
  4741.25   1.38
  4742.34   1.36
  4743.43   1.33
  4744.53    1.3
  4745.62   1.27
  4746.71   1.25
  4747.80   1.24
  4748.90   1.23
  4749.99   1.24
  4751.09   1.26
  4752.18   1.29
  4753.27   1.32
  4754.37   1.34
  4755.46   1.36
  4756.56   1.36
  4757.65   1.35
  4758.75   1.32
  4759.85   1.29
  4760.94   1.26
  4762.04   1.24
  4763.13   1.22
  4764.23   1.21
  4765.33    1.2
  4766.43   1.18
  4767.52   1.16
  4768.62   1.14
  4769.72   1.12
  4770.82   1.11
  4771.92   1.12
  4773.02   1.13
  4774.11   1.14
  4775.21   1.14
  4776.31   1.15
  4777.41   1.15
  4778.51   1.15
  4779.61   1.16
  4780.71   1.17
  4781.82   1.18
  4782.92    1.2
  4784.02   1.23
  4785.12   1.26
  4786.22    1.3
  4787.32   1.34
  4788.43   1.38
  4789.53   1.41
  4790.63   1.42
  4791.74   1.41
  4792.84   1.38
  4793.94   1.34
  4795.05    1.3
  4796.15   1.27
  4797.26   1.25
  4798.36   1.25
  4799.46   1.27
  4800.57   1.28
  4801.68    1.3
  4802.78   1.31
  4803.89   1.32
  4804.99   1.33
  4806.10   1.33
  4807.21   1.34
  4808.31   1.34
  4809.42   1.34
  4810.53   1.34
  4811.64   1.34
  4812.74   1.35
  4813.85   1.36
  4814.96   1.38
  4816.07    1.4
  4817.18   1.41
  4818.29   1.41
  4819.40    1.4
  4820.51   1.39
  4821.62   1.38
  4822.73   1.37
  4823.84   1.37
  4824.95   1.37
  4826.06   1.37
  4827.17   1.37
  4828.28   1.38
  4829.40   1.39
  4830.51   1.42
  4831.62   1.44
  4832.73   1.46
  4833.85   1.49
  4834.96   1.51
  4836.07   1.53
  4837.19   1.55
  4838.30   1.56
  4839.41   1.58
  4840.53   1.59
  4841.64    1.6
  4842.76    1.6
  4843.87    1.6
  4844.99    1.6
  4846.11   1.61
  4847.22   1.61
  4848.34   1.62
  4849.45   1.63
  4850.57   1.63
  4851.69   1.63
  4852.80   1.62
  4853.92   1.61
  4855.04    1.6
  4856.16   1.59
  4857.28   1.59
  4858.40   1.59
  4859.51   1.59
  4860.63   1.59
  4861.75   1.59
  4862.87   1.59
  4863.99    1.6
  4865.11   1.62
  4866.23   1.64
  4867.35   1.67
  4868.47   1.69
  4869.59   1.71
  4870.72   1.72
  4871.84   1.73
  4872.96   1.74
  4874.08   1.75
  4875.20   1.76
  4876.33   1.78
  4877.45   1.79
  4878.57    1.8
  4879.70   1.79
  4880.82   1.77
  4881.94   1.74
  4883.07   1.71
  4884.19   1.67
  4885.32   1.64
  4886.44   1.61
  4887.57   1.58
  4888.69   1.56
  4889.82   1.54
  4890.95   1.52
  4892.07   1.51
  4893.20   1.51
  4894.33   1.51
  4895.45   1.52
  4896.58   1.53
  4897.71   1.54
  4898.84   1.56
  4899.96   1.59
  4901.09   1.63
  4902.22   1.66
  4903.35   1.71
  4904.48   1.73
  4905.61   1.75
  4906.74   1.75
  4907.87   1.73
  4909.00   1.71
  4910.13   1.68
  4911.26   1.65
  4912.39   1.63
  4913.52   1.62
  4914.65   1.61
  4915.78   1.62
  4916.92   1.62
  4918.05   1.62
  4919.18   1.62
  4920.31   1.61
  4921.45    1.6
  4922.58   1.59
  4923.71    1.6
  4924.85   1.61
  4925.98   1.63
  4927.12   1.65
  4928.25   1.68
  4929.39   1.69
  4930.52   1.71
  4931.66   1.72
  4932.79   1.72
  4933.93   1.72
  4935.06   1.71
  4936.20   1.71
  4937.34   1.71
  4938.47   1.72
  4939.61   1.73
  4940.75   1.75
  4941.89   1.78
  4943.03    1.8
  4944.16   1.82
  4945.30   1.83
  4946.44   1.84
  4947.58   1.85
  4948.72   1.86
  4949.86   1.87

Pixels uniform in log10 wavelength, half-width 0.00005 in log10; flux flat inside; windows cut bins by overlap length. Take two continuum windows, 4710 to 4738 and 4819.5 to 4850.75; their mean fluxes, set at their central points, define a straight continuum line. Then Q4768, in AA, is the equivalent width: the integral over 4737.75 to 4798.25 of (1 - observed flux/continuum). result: 1.8 AA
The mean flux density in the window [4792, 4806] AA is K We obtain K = 1.3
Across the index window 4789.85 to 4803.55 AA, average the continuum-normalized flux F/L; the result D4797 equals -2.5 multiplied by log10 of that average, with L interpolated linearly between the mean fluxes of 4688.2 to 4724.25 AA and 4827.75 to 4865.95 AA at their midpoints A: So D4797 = 0.093 mag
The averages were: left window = 1.2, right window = 1.57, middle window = 1.32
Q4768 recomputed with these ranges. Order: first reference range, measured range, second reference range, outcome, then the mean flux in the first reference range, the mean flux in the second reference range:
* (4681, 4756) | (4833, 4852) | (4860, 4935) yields -0.66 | 1.25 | 1.65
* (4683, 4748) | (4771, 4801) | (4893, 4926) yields 2.86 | 1.24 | 1.63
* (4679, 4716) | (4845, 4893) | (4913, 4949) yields -1.93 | 1.28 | 1.7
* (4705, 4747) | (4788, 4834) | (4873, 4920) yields 2.33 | 1.22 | 1.65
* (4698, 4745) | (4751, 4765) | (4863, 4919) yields 0.17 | 1.22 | 1.65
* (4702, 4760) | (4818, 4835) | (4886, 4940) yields 0.49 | 1.24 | 1.64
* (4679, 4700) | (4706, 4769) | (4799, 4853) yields 6.06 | 1.32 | 1.44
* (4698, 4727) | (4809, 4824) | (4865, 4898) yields 0.93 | 1.16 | 1.66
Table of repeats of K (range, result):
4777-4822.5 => 1.31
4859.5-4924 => 1.65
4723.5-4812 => 1.27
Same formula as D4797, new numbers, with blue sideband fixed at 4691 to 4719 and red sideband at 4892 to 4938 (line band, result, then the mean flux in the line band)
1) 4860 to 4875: -0.082 mag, 1.67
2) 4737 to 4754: -0.015 mag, 1.31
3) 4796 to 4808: 0.090 mag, 1.3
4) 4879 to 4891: -0.050 mag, 1.65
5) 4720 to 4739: 0.044 mag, 1.21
